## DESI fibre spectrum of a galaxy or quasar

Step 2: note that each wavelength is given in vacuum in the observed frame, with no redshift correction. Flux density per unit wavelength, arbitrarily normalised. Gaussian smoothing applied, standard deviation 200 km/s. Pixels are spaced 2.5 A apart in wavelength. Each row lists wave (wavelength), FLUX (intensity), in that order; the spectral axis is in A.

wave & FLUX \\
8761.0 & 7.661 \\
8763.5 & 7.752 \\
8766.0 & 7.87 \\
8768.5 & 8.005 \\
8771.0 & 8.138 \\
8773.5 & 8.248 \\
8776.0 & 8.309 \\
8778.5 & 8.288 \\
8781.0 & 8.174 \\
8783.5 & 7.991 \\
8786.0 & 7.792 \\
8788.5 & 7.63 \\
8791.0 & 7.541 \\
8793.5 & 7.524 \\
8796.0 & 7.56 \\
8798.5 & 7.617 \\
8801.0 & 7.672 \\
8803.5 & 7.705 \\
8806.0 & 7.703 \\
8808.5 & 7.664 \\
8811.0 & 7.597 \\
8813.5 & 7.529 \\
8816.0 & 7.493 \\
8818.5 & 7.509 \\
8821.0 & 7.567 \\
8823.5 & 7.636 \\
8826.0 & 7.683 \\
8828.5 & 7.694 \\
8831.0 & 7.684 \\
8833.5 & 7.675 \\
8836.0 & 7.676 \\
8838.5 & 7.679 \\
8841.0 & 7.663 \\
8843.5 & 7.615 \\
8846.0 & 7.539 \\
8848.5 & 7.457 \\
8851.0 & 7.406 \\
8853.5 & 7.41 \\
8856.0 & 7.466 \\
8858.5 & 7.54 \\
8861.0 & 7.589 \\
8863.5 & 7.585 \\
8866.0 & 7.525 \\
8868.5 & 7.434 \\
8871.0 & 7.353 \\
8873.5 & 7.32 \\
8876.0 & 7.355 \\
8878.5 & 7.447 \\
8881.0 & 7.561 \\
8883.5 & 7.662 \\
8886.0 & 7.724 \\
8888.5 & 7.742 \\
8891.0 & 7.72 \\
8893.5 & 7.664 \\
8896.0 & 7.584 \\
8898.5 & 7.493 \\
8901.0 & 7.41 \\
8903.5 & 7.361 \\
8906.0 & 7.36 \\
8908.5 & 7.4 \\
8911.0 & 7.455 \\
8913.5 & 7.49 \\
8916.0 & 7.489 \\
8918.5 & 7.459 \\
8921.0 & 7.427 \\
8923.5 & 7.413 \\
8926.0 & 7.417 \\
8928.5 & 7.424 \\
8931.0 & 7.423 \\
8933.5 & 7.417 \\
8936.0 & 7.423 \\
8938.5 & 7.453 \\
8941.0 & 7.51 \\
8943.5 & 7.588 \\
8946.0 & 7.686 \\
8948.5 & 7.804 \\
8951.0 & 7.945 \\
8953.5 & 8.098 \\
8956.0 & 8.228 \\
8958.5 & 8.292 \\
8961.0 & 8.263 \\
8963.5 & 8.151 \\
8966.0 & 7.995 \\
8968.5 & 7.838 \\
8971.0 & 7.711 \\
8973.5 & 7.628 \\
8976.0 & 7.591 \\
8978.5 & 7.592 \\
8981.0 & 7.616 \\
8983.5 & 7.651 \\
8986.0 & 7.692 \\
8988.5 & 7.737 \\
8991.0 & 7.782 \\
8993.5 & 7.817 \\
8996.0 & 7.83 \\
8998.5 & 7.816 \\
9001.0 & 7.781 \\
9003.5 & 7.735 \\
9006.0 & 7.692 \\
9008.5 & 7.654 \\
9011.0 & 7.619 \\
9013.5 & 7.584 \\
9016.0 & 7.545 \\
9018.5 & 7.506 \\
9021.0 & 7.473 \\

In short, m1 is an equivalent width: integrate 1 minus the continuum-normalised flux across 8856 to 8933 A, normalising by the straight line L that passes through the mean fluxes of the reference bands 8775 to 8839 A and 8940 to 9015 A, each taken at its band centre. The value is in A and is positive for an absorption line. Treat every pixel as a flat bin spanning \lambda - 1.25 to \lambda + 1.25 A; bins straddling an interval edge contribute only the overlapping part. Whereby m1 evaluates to 2.62 A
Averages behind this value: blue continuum 7.71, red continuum 7.8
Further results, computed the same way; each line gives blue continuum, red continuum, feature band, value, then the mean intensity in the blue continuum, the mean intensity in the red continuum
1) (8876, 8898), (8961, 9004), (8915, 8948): 0.91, 7.62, 7.78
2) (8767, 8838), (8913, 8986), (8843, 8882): 1.32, 7.76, 7.69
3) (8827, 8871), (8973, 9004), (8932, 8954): 0.07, 7.56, 7.71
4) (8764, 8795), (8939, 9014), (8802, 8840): 1.37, 7.95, 7.8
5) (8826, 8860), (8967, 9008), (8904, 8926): 0.63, 7.58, 7.72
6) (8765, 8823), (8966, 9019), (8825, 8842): 0.19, 7.79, 7.7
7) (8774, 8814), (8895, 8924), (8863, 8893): -0.01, 7.78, 7.44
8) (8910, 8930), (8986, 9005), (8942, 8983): -1.28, 7.45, 7.78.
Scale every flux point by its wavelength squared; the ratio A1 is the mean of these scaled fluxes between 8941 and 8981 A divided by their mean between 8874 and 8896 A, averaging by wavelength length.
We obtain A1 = 1.05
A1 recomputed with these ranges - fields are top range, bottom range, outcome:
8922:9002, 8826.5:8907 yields 1.05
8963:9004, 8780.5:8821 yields 1.06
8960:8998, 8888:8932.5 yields 1.06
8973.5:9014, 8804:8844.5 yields 1.05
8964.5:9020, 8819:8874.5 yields 1.05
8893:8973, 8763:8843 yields 1.02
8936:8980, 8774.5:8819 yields 1.05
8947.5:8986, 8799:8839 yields 1.07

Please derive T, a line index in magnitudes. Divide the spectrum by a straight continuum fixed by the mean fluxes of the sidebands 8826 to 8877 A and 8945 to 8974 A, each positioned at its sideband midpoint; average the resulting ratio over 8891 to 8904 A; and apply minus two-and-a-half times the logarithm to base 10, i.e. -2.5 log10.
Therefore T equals 0.03 mag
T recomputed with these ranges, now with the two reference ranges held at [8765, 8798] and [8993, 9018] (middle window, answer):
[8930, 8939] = 0.05 mag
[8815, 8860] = 0.04 mag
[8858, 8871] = 0.05 mag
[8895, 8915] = 0.05 mag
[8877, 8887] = 0.03 mag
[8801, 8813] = 0.03 mag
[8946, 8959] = -0.04 mag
